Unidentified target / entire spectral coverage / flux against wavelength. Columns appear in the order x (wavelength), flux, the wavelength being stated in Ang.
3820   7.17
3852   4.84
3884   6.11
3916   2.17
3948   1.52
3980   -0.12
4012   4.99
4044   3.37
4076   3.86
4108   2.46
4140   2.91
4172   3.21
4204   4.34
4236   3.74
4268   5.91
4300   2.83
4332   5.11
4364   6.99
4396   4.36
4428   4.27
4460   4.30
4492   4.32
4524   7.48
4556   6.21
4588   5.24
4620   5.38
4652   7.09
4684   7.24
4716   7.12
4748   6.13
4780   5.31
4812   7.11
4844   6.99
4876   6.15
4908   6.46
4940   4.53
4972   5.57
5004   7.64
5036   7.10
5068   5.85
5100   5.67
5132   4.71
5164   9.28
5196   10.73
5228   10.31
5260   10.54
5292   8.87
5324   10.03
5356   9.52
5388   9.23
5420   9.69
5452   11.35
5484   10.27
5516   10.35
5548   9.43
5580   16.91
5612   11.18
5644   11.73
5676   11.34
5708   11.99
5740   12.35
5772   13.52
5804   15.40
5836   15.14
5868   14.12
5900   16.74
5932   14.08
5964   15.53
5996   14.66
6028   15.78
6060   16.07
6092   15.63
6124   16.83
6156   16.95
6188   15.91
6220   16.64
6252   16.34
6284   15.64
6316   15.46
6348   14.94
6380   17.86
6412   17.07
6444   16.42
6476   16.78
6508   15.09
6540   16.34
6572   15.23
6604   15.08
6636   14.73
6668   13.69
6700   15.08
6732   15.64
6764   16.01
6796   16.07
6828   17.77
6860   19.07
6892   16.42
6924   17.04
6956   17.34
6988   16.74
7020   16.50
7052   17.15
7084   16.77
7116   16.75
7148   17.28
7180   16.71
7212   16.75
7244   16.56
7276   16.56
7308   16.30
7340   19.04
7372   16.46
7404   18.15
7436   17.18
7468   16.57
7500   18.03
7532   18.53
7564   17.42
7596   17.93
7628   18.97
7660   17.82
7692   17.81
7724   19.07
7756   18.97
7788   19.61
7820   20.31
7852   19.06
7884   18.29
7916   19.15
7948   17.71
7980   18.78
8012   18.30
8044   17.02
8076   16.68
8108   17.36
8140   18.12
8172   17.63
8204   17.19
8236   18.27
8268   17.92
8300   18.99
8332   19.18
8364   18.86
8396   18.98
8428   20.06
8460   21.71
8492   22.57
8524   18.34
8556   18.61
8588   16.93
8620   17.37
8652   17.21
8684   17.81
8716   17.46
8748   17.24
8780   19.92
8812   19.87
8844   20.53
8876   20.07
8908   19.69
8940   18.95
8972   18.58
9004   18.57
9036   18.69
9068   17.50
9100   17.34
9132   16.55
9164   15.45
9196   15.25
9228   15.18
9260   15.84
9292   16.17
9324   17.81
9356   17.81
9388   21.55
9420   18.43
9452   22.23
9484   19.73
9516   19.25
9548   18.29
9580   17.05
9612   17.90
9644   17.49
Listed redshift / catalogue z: 0.29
